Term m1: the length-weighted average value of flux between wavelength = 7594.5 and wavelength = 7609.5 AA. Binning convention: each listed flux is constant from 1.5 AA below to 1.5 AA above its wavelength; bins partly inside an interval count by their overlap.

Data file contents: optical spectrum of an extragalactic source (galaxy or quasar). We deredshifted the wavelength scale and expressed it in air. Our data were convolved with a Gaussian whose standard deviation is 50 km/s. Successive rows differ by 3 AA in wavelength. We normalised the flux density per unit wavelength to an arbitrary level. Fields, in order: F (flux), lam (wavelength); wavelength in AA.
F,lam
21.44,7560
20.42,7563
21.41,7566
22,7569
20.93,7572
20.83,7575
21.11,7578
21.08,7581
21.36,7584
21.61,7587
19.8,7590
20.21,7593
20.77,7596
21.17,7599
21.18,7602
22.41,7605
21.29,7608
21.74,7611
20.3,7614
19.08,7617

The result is 21.4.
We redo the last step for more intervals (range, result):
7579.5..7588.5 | 21.3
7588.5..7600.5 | 20.5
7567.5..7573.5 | 21.5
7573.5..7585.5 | 21.1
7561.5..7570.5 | 21.3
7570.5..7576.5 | 20.9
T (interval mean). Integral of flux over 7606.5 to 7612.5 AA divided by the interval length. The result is 21.5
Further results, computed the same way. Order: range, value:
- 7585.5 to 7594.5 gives 20.5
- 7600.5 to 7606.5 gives 21.8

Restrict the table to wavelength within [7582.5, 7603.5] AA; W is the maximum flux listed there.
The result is 21.61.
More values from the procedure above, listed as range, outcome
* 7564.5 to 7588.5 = 22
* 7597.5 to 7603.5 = 21.18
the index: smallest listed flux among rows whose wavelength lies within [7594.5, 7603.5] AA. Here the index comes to 20.77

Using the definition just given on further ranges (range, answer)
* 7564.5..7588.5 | 20.83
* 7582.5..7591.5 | 19.8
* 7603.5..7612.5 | 21.29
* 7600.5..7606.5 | 21.18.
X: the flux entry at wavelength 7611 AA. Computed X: 21.74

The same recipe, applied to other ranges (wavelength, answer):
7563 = 20.42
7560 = 21.44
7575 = 20.83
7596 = 20.77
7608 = 21.29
